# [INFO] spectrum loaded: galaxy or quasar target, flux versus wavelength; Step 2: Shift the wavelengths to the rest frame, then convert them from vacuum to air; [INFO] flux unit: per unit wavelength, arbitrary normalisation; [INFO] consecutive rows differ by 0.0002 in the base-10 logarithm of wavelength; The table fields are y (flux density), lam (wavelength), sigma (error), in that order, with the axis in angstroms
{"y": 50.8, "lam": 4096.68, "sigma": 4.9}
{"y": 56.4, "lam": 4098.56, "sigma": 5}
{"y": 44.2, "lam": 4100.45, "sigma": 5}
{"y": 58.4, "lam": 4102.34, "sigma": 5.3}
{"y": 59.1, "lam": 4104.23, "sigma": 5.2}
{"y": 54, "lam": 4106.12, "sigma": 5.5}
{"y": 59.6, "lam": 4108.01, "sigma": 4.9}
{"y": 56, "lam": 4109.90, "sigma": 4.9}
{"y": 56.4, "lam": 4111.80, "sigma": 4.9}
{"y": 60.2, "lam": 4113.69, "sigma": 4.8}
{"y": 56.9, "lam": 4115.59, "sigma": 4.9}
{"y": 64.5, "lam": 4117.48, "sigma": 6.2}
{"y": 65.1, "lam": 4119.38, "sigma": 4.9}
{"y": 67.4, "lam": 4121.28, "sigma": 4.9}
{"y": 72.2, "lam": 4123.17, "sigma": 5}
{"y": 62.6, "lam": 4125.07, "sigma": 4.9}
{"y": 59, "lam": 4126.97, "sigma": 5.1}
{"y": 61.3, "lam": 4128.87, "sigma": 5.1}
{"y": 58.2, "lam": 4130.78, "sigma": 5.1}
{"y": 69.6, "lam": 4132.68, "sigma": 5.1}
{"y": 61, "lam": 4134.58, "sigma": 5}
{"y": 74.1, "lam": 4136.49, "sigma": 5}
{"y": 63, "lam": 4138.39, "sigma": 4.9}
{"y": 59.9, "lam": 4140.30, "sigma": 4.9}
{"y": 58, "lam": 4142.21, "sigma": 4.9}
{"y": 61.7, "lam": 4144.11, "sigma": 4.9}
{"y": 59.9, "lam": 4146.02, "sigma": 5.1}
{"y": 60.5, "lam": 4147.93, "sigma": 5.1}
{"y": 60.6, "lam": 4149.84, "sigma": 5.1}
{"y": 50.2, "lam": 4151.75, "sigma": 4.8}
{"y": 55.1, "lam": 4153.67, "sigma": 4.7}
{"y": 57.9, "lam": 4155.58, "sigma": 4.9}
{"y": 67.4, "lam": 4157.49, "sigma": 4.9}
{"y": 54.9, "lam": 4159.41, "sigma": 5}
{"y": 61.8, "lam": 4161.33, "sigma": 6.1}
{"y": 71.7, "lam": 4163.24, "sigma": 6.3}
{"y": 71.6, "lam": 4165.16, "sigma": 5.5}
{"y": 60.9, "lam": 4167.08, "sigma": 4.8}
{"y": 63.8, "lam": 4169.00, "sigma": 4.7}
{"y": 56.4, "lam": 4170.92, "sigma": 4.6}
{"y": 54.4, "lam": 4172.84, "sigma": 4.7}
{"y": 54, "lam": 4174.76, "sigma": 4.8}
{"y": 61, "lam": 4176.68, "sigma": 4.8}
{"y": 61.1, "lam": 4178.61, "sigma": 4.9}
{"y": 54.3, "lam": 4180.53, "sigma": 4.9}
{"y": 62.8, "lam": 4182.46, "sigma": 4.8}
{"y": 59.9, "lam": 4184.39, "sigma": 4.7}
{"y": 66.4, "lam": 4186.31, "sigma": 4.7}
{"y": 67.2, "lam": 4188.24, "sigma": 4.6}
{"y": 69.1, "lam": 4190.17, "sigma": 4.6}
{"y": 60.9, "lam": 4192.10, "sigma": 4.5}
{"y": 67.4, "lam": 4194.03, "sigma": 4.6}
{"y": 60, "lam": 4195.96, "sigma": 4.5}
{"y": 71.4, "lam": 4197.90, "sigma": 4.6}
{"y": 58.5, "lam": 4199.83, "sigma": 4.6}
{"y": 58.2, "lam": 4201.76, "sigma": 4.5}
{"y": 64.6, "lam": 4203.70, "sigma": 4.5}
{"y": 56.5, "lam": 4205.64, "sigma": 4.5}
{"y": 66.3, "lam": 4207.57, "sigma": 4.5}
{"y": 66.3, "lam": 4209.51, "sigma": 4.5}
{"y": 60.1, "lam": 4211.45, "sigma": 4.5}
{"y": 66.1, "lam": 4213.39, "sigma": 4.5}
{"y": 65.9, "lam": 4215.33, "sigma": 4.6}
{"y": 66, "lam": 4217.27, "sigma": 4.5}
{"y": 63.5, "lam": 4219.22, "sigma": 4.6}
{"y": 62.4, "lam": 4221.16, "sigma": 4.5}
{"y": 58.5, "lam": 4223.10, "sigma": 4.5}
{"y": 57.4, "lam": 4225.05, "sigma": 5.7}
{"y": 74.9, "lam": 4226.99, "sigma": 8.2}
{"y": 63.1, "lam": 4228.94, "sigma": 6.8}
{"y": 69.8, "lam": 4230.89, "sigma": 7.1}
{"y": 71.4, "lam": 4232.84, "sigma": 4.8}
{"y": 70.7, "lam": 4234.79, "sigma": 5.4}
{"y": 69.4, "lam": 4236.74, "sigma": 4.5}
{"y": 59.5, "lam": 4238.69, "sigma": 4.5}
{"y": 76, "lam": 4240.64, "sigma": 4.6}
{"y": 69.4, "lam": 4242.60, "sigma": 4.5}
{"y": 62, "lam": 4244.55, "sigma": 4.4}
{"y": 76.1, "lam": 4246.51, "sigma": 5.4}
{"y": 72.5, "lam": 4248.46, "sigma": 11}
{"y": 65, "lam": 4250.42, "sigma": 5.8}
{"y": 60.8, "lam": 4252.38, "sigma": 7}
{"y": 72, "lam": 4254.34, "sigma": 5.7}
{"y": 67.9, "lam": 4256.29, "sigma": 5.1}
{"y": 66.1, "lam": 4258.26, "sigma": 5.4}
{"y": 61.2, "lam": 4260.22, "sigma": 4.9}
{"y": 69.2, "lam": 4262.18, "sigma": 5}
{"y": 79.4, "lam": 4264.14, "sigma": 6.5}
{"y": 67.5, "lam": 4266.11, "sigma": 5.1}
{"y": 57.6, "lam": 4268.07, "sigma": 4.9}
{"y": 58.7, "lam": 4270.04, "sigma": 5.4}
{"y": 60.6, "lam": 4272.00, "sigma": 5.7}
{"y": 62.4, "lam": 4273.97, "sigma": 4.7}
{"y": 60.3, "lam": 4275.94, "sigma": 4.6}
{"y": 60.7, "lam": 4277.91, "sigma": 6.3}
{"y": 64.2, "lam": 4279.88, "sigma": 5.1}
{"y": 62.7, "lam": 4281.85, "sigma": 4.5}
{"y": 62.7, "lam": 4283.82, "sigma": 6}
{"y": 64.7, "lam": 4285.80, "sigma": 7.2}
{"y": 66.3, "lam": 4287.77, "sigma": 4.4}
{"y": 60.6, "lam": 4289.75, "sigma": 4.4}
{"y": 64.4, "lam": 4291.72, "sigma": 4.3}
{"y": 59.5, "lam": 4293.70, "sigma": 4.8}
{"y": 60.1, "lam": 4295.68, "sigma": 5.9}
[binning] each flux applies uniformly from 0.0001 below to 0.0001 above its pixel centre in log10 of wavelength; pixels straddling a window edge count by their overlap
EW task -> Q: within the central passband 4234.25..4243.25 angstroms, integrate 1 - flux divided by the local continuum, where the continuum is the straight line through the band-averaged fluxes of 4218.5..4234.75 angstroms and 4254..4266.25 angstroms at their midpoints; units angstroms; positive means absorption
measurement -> -0.3 angstroms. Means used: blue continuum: 65.5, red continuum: 69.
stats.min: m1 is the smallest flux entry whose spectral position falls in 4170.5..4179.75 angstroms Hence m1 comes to 54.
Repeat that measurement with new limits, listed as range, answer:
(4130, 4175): 50.2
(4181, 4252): 56.5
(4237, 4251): 59.5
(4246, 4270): 57.6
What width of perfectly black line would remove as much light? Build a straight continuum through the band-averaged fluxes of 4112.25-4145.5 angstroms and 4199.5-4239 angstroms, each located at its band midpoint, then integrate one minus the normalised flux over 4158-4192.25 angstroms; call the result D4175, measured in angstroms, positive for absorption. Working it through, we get 1.0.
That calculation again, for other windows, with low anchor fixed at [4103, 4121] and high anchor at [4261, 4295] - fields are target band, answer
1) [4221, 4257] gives -2.8 angstroms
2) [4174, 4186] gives 0.3 angstroms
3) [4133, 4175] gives -0.5 angstroms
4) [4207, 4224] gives -0.5 angstroms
